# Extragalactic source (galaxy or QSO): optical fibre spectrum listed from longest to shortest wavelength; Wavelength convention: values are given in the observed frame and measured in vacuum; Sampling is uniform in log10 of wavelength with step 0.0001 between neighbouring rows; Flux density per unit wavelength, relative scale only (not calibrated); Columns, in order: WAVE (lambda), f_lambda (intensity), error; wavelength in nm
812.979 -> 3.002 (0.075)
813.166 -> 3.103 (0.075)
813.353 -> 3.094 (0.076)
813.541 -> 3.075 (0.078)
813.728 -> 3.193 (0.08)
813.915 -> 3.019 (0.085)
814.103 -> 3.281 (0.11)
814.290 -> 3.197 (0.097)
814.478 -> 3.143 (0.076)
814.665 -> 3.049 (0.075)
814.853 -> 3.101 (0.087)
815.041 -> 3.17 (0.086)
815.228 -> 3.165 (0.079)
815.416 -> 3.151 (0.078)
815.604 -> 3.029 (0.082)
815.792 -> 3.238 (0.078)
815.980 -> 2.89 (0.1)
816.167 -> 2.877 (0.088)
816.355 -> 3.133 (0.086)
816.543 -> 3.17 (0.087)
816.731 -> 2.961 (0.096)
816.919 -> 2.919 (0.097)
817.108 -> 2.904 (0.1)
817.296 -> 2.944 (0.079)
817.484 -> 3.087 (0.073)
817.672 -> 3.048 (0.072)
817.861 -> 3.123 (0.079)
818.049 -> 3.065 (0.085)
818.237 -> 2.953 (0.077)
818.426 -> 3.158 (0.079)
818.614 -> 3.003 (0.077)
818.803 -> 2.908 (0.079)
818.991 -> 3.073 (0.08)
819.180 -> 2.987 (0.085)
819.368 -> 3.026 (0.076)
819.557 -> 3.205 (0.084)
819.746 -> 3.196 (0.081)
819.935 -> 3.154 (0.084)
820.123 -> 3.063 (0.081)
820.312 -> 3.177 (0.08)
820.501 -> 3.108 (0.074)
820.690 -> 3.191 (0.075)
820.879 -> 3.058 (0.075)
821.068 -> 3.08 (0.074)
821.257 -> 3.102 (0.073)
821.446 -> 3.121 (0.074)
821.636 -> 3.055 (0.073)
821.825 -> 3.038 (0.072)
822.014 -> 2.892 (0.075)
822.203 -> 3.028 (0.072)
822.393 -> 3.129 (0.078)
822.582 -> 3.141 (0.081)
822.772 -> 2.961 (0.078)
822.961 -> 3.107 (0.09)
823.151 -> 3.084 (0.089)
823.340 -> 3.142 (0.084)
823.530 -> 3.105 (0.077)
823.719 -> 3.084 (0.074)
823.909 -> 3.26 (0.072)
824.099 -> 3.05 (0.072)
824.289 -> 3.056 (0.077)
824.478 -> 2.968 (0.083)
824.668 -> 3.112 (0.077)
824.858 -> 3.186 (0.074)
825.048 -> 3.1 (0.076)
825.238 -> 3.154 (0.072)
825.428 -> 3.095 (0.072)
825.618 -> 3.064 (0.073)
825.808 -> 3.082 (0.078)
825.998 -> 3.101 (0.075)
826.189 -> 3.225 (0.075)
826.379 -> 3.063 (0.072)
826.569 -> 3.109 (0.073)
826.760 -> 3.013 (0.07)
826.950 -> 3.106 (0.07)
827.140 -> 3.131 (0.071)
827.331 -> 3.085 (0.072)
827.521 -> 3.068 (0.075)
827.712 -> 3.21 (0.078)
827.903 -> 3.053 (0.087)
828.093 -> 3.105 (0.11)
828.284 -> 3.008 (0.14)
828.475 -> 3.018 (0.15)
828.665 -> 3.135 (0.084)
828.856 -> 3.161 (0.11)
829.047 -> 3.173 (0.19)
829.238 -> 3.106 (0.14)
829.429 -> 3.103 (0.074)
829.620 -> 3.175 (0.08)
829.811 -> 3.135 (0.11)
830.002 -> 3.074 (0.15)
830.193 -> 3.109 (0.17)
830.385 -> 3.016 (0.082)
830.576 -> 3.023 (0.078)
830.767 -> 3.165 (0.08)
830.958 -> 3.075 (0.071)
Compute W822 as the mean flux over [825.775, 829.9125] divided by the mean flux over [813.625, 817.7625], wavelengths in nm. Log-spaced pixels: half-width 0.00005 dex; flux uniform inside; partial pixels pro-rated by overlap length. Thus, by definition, 1.01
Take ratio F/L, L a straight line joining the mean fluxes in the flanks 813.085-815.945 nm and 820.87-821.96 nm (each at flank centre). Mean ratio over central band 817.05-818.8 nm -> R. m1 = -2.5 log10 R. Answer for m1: 0.03 mag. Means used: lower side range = 3.13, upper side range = 3.07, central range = 3.03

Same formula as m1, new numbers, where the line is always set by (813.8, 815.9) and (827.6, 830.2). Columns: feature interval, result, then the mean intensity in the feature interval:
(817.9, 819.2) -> 0.04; 3.03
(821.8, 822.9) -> 0.03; 3.03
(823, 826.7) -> 0.00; 3.11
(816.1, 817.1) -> 0.05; 3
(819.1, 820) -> 0.01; 3.11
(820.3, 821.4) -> 0.00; 3.12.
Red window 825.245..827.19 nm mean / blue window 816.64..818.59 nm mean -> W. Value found 1.0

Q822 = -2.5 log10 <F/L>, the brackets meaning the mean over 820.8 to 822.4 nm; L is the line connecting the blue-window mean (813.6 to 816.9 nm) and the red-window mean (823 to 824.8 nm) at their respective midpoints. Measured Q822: 0.02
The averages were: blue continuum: 3.1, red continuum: 3.1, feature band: 3.05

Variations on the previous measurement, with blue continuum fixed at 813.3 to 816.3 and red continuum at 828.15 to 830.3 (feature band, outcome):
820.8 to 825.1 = 0.01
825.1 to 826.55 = 0.00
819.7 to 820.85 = -0.01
